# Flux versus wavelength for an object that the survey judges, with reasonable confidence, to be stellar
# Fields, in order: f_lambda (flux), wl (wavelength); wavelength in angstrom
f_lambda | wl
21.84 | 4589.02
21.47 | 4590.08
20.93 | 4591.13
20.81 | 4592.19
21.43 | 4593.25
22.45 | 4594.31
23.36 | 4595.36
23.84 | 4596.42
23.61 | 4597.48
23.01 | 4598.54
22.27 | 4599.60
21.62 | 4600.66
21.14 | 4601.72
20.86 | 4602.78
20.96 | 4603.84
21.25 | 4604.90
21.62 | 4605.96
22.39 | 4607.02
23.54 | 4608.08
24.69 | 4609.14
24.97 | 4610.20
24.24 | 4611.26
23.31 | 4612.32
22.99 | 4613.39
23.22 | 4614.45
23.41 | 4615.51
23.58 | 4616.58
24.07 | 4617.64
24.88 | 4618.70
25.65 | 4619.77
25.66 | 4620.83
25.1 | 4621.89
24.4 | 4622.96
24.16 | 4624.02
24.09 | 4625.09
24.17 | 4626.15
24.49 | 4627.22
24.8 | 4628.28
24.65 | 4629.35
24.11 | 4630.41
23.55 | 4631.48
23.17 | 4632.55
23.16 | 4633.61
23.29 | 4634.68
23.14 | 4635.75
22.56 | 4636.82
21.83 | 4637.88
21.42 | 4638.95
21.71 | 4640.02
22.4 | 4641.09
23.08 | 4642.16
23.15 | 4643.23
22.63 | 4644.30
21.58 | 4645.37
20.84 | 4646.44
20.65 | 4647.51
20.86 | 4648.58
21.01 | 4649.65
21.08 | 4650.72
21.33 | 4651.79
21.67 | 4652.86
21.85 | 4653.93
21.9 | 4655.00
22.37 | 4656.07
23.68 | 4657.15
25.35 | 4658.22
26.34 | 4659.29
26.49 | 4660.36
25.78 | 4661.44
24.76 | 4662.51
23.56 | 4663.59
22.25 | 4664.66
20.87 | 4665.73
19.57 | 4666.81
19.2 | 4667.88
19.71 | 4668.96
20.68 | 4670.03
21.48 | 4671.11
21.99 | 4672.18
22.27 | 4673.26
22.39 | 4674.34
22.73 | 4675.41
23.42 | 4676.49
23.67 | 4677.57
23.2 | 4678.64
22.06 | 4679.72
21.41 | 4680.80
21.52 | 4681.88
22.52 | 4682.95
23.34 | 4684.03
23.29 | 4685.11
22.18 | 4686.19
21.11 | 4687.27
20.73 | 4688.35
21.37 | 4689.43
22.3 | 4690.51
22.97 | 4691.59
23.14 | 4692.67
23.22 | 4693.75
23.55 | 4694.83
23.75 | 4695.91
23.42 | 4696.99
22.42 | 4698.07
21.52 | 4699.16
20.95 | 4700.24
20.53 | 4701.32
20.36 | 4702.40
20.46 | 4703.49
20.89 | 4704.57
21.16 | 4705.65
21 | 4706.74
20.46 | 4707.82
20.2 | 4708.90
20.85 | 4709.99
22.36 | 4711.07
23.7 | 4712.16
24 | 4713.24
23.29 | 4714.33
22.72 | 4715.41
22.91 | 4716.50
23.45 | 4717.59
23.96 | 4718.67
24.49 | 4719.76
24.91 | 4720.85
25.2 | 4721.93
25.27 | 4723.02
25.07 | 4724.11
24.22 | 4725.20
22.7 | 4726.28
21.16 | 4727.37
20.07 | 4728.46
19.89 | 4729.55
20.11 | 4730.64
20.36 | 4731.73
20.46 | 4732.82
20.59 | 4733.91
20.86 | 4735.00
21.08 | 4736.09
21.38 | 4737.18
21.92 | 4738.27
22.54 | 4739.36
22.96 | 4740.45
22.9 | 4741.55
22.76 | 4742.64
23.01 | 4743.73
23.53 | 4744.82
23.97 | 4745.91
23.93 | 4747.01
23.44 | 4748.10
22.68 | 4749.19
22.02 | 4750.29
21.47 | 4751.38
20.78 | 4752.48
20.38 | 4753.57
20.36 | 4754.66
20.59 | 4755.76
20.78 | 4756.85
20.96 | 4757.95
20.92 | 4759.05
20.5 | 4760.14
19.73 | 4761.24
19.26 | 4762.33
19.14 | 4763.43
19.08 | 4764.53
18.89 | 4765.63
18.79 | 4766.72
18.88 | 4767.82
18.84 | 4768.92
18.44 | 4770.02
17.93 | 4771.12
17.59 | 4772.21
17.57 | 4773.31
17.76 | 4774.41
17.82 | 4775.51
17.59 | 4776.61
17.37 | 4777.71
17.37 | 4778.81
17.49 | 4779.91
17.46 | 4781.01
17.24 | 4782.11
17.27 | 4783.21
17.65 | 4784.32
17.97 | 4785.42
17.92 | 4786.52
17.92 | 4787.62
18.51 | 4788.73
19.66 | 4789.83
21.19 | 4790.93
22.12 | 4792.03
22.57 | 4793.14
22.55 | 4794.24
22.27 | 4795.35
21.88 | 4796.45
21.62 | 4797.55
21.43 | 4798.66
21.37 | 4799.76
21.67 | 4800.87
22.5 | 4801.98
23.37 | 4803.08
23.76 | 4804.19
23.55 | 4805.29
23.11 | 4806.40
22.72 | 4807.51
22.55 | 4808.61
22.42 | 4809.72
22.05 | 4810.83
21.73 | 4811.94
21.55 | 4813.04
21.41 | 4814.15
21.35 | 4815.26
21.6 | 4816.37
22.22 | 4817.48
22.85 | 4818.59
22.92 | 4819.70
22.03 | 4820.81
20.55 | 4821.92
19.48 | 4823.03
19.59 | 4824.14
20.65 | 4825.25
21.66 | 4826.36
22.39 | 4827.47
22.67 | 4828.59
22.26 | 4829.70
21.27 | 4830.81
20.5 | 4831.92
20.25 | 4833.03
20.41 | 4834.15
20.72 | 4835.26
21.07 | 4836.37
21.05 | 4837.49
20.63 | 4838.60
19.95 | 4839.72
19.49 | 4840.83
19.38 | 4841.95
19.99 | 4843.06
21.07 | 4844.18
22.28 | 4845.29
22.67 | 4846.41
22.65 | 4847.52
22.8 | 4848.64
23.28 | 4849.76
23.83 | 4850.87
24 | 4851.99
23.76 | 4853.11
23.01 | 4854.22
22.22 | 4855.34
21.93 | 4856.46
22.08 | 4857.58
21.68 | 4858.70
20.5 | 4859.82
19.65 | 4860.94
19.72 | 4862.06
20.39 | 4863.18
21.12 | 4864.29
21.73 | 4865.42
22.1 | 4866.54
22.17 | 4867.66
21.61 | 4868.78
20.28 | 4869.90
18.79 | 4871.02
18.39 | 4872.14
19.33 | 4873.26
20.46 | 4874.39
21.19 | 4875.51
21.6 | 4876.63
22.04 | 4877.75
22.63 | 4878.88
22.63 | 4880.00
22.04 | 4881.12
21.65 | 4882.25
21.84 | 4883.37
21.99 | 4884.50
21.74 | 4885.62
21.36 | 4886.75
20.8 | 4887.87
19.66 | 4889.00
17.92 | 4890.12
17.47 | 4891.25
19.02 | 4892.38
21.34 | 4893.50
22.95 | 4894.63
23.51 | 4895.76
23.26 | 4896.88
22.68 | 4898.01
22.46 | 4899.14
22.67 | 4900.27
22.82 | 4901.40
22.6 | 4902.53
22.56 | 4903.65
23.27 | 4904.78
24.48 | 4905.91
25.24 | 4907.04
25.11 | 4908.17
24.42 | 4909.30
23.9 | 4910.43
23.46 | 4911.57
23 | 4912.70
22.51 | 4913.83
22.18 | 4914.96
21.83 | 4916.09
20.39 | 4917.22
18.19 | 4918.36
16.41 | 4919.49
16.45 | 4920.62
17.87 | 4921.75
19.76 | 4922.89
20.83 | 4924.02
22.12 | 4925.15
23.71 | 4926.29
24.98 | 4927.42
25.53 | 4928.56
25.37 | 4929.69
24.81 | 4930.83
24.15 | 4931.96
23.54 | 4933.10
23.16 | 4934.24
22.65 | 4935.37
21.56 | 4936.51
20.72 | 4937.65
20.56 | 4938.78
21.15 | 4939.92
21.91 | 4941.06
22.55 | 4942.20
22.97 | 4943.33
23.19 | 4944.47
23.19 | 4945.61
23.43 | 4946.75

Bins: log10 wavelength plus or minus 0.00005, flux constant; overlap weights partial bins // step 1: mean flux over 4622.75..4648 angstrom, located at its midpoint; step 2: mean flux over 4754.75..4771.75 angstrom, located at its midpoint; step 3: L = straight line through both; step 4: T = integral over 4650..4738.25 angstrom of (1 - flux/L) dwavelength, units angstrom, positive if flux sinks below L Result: -3.7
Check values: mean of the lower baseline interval 23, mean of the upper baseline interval 19.5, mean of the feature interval 22.3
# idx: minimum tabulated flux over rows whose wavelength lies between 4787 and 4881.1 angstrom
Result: 17.92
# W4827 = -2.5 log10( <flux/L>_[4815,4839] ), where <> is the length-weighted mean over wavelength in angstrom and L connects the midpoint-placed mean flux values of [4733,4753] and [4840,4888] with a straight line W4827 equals 0.023 mag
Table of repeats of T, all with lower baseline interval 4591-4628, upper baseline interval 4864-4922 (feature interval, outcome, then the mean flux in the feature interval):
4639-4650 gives 0.6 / 21.8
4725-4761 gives 1.3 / 21.6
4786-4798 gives 0.7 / 20.8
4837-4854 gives 0.0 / 21.8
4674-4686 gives 0.1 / 22.7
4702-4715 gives 0.6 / 21.6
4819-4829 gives 0.3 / 21.3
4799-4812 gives -0.3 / 22.6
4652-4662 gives -0.4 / 23.9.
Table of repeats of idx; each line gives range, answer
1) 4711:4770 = 18.79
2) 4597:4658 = 20.65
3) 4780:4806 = 17.24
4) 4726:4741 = 19.89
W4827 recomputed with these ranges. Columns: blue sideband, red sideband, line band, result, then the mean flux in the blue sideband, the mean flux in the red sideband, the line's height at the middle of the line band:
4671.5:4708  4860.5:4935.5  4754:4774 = 0.14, 22.1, 21.8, 22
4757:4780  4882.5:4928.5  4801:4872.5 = -0.07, 18.7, 21.8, 20.2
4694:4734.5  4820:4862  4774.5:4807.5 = 0.08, 22.2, 21.4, 21.7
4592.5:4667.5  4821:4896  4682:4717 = 0.02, 23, 21.2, 22.5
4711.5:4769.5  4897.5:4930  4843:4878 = 0.03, 21.8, 22.3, 22.1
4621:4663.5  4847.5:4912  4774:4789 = 0.26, 23.2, 21.9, 22.4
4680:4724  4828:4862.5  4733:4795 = 0.10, 22.4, 21.5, 22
